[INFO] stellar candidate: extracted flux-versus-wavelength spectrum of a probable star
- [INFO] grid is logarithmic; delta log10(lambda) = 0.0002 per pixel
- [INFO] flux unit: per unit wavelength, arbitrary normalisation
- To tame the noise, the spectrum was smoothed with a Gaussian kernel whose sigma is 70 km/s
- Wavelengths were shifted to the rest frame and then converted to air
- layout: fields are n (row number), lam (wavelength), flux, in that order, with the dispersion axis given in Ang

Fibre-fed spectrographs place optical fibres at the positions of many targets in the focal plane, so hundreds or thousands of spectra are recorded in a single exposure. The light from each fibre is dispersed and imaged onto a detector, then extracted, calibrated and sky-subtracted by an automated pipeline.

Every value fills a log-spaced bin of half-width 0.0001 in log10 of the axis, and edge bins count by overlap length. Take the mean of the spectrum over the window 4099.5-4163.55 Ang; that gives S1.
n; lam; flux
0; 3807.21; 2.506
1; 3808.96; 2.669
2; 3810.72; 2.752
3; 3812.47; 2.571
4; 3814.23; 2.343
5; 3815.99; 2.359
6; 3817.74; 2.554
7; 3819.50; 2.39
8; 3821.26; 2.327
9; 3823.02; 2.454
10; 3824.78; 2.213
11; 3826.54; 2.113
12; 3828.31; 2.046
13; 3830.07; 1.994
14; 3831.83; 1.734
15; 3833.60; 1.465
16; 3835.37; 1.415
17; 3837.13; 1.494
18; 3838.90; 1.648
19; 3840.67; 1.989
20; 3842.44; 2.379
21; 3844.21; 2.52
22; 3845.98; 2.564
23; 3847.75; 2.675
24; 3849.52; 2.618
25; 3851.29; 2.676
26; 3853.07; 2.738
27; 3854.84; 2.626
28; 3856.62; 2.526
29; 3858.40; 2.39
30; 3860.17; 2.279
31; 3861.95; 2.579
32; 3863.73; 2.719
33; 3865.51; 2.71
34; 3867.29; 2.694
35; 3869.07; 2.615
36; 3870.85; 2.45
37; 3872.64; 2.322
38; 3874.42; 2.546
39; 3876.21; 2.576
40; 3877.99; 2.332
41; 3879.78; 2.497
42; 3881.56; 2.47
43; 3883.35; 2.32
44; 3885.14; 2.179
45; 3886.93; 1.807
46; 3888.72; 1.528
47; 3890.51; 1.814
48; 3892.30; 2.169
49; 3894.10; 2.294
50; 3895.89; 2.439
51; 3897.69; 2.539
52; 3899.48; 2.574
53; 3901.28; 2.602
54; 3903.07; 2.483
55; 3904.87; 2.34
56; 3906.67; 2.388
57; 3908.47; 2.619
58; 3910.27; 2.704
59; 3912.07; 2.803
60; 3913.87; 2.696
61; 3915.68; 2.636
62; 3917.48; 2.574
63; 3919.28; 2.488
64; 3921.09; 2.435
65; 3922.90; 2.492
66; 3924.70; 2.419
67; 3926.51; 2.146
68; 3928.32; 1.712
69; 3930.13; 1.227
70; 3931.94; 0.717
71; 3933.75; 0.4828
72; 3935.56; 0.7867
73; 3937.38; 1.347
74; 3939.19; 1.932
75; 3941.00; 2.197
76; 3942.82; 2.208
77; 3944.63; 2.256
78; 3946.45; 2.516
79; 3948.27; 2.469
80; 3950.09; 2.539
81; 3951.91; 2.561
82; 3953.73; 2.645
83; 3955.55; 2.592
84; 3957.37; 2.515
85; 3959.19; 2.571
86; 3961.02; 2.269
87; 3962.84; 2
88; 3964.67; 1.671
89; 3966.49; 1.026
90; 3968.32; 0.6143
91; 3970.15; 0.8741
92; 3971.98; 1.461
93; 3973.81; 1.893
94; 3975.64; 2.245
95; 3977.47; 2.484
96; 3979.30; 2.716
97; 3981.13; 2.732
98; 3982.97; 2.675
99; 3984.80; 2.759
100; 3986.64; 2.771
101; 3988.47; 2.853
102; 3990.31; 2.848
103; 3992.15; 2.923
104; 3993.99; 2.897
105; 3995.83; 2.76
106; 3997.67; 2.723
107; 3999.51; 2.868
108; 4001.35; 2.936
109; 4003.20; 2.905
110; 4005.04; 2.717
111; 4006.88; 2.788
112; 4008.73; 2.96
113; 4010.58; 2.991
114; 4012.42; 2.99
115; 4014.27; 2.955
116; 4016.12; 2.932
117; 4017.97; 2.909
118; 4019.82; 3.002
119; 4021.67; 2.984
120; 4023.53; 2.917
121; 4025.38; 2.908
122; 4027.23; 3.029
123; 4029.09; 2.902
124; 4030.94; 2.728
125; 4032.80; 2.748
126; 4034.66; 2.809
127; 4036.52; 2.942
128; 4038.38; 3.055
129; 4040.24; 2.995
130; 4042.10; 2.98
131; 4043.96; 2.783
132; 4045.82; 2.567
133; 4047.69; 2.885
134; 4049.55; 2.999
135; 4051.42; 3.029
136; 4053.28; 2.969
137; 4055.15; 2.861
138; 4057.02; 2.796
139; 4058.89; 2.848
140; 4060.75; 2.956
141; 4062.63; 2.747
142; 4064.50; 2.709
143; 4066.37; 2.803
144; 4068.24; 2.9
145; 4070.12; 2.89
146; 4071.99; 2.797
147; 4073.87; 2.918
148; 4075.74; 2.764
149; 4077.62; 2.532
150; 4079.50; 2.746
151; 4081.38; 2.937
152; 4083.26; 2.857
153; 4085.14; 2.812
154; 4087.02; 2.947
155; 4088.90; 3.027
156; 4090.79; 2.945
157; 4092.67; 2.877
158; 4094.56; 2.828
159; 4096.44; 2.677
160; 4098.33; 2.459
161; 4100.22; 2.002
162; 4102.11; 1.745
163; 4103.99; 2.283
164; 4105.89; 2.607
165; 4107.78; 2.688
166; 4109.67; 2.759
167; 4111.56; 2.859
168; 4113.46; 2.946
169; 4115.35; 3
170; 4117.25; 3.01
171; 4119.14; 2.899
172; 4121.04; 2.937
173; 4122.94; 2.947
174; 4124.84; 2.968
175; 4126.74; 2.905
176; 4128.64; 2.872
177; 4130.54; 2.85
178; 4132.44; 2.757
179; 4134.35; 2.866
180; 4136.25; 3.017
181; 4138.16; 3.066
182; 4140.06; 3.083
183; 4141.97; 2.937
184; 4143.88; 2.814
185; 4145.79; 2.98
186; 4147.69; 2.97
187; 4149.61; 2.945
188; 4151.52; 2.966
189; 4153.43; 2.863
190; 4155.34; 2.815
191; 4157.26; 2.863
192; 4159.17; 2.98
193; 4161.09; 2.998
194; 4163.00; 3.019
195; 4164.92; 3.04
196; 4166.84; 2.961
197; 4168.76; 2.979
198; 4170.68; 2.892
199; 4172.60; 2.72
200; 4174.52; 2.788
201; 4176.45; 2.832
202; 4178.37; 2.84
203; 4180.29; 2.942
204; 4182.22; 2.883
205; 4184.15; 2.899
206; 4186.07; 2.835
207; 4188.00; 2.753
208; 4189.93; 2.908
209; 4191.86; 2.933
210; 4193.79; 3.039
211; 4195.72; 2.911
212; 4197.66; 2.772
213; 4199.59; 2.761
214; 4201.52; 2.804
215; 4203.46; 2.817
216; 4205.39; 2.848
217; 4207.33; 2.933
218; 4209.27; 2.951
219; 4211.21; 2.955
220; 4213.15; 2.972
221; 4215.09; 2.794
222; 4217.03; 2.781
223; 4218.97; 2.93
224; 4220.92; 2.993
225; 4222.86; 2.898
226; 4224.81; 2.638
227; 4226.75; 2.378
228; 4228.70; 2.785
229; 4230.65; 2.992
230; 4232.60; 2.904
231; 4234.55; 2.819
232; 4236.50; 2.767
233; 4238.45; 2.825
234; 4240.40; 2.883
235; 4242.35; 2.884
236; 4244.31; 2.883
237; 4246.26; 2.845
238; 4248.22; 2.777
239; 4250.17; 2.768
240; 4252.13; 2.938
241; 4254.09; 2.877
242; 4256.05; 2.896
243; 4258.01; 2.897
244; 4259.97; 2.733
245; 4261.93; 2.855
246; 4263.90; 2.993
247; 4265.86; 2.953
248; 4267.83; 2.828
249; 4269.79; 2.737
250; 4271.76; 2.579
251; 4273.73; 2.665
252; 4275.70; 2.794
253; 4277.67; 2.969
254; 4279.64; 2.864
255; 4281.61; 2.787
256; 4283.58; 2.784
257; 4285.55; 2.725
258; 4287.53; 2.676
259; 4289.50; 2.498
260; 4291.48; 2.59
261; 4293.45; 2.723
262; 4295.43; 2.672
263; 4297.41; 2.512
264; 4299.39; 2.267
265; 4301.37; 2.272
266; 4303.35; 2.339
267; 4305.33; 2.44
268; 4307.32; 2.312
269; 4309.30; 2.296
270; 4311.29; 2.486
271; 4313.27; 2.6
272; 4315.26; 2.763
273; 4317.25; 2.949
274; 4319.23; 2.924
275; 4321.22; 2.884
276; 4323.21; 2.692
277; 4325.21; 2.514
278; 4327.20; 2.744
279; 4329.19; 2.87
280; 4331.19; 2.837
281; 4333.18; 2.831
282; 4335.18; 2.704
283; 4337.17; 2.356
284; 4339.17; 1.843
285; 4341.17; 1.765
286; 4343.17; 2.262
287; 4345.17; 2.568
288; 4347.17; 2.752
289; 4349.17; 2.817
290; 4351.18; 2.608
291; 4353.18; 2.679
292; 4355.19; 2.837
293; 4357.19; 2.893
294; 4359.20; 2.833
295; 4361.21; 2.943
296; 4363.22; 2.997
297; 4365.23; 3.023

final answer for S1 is 2.83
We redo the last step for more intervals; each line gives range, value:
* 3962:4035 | 2.57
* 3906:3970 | 2.08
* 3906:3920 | 2.62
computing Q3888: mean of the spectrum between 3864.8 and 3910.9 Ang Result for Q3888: 2.38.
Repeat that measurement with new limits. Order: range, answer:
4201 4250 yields 2.84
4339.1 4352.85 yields 2.42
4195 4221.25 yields 2.87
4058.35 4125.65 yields 2.77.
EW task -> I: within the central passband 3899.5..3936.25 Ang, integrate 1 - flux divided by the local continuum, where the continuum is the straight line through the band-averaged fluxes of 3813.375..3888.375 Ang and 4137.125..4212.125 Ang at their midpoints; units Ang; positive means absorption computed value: 4.17 Ang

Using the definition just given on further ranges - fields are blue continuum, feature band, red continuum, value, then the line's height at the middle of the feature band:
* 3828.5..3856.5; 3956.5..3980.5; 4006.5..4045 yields 7.2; 2.69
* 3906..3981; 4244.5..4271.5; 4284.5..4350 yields -4.0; 2.48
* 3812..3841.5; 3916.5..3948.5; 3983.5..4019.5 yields 8.1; 2.55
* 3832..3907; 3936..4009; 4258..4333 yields 1.9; 2.41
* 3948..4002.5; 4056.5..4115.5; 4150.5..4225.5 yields -2.3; 2.64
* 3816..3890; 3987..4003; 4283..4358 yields -3.1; 2.38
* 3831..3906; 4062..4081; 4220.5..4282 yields -1.5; 2.59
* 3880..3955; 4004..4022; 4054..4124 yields -2.9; 2.51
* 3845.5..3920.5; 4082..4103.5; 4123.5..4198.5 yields 1.2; 2.8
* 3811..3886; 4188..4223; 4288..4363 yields -4.9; 2.53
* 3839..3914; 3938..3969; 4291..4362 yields 3.9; 2.46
